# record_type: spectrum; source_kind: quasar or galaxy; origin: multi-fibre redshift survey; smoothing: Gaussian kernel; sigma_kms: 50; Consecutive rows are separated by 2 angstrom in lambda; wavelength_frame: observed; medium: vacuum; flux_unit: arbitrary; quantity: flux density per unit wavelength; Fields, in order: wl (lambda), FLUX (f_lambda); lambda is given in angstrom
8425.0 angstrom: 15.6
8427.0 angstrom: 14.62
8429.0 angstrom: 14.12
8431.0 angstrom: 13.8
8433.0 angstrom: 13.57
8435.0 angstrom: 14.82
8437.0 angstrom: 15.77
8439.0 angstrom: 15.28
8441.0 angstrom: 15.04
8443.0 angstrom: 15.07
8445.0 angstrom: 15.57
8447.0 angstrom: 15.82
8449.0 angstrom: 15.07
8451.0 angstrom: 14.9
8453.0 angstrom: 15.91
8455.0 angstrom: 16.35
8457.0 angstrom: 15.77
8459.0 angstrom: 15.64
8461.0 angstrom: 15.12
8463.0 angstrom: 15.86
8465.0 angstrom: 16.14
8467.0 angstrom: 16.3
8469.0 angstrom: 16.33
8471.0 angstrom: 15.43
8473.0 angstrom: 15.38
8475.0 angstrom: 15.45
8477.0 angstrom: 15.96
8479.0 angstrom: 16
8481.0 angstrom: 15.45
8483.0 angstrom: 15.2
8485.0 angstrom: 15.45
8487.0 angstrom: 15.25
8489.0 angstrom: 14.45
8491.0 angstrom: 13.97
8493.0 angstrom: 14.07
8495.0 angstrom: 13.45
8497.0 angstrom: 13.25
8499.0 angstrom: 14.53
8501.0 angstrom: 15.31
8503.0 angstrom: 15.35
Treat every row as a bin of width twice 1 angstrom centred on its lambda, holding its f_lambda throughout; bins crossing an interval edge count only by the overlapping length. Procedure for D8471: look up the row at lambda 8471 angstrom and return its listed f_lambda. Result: 15.43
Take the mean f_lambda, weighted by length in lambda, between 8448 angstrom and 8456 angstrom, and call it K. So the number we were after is 15.6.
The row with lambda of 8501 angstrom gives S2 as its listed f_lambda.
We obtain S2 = 15.31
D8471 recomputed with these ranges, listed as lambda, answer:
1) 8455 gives 16.35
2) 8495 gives 13.45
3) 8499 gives 14.53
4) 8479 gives 16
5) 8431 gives 13.8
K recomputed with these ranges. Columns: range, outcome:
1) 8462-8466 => 16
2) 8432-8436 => 14.2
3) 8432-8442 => 14.9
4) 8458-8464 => 15.5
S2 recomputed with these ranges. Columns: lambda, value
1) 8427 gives 14.62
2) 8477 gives 15.96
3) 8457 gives 15.77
